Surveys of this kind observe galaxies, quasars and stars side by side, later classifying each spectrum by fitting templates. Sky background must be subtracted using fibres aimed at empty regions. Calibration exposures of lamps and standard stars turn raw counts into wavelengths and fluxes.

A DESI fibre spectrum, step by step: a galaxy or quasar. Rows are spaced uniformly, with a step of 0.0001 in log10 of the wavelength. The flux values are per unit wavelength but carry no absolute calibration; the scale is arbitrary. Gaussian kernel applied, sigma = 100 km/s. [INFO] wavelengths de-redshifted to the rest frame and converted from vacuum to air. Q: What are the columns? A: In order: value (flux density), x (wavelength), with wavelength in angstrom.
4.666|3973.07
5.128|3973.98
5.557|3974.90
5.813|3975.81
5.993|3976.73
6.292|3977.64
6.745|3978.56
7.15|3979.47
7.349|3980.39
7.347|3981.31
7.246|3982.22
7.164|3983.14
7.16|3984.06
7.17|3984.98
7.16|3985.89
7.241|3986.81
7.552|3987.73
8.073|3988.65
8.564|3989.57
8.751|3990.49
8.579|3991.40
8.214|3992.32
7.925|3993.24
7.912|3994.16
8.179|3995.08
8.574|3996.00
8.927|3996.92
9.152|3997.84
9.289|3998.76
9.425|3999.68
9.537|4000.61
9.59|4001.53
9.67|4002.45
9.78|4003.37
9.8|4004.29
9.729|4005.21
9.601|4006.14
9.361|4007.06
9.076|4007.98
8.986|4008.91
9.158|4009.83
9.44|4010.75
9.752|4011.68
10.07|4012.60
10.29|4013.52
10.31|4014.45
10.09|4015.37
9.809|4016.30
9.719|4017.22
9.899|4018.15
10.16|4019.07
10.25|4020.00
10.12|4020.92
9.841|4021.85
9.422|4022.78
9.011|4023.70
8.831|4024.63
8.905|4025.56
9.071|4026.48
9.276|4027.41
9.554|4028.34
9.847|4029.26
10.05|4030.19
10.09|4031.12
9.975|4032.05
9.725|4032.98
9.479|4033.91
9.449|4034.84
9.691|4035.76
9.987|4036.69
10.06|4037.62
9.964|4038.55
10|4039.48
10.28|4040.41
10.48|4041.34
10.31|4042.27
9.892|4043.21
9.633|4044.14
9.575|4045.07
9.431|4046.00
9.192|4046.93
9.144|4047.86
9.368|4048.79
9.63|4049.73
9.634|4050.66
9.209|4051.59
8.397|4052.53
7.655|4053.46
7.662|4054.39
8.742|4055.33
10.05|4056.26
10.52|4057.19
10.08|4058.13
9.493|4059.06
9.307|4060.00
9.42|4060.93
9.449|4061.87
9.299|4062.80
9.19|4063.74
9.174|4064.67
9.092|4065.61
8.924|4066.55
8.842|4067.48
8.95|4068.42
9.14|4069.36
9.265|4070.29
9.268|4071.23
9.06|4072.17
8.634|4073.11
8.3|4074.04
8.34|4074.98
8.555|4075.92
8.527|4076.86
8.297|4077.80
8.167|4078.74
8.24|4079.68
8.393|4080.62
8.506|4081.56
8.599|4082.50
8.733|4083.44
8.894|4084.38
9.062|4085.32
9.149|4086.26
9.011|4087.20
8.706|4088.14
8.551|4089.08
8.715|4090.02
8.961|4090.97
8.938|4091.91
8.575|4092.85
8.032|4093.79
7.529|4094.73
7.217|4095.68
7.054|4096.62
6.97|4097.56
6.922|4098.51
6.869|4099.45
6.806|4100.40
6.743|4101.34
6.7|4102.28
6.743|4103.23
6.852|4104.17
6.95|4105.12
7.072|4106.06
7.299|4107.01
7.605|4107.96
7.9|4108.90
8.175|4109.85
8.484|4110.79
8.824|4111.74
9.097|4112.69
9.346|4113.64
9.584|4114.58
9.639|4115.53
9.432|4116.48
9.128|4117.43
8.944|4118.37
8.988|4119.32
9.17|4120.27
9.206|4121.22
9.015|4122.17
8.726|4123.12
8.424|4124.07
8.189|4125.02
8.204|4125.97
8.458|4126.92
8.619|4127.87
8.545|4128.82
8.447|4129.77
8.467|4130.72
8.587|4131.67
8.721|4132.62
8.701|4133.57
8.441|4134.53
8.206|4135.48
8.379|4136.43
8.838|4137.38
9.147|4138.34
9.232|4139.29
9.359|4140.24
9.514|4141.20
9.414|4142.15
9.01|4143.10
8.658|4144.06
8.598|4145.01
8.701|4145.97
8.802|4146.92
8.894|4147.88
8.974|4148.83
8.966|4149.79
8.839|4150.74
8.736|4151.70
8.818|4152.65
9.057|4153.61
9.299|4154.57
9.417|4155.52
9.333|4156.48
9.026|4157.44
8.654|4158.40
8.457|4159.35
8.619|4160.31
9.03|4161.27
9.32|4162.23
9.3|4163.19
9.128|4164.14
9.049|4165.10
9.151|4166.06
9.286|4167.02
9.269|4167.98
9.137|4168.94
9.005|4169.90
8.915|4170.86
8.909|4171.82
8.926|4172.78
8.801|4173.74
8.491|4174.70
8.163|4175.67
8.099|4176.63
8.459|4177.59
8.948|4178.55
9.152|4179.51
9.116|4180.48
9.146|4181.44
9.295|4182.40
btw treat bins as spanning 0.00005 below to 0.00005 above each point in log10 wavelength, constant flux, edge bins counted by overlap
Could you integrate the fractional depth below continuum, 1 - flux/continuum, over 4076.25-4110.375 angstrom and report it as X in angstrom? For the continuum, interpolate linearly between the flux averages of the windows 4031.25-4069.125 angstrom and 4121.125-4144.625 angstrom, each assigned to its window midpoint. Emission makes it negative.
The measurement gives 4.34 angstrom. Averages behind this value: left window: 9.46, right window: 8.73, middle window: 7.93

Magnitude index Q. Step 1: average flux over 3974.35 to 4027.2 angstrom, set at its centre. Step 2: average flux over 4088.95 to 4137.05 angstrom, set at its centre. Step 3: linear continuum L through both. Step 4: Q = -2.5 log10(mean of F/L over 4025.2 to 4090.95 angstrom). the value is -0.095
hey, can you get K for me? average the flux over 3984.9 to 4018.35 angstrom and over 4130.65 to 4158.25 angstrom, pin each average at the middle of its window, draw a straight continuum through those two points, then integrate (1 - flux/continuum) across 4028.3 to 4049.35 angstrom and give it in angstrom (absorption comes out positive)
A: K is -1.8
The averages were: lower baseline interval 9.05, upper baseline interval 8.9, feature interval 9.79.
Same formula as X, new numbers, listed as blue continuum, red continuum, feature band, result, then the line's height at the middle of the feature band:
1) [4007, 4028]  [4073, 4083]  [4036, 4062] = -1.6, 8.98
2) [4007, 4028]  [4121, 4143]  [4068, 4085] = 0.9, 9.16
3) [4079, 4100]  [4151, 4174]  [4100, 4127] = 0.8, 8.5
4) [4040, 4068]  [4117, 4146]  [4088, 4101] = 1.8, 9.06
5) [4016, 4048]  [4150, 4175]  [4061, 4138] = 7.5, 9.35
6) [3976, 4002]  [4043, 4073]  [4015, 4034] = -2.4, 8.59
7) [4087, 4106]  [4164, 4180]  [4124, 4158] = -1.9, 8.35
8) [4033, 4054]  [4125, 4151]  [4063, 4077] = 0.7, 9.34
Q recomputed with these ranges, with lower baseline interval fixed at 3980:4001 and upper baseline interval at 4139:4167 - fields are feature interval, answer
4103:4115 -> 0.10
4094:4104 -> 0.24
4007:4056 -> -0.15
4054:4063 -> -0.11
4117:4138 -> 0.03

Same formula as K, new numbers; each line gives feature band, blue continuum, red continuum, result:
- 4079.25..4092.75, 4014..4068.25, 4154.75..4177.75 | 0.8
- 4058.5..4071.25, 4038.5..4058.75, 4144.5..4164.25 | 0.3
